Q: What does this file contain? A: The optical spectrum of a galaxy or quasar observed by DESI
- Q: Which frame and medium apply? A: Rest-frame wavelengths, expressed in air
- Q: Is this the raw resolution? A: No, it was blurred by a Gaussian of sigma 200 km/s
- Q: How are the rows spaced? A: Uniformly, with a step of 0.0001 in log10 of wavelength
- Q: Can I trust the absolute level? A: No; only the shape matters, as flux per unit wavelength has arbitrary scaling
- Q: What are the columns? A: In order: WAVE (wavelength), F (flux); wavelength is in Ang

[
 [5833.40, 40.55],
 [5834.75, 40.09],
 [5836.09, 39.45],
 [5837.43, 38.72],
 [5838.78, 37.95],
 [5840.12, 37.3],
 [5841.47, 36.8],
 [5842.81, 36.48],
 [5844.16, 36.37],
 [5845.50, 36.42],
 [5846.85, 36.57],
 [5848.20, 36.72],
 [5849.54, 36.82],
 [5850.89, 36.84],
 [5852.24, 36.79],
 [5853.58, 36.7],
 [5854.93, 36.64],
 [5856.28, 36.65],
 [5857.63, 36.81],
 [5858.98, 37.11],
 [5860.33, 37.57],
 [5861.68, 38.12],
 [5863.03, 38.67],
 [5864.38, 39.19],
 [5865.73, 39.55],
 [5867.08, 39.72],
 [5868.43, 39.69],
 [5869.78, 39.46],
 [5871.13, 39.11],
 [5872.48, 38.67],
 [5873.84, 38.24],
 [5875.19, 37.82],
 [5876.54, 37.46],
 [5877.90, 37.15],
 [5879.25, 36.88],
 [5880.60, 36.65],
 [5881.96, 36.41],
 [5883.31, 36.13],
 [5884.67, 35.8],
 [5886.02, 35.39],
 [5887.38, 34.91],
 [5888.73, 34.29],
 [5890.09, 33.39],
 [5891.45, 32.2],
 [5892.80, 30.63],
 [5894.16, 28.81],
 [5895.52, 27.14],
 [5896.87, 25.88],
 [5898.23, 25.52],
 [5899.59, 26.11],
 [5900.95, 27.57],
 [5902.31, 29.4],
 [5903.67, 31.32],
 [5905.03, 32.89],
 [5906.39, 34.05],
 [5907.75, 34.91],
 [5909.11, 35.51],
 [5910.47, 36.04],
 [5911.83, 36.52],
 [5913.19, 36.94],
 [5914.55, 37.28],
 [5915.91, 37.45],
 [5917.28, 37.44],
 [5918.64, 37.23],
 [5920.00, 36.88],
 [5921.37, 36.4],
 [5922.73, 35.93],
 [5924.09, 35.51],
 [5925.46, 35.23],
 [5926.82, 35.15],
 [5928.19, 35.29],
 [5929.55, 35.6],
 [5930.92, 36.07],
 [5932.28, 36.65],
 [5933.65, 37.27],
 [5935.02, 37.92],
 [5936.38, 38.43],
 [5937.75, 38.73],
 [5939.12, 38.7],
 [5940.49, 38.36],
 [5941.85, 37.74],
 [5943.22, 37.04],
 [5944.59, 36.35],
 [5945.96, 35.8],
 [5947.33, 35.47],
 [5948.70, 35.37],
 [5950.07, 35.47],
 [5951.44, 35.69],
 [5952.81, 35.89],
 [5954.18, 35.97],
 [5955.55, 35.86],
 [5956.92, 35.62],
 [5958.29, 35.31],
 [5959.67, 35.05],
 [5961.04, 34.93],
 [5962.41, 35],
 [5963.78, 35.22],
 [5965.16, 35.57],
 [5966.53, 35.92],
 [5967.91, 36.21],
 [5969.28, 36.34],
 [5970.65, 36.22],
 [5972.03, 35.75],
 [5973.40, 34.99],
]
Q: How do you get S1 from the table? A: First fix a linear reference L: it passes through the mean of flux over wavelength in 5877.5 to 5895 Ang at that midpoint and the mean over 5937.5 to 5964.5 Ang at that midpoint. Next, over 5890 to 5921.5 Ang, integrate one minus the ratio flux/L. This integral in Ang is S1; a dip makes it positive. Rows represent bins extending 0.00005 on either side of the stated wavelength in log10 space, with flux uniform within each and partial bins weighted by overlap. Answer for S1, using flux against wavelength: 1.98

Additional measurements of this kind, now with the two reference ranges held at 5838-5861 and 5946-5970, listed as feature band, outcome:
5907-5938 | -0.43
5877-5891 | 0.30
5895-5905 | 2.30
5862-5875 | -0.86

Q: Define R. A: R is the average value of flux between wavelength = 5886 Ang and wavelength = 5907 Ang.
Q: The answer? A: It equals 30.4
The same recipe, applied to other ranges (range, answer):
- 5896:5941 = 34.8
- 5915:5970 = 36.3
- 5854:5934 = 35.3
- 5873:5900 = 33.4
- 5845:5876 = 37.8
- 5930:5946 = 37.5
